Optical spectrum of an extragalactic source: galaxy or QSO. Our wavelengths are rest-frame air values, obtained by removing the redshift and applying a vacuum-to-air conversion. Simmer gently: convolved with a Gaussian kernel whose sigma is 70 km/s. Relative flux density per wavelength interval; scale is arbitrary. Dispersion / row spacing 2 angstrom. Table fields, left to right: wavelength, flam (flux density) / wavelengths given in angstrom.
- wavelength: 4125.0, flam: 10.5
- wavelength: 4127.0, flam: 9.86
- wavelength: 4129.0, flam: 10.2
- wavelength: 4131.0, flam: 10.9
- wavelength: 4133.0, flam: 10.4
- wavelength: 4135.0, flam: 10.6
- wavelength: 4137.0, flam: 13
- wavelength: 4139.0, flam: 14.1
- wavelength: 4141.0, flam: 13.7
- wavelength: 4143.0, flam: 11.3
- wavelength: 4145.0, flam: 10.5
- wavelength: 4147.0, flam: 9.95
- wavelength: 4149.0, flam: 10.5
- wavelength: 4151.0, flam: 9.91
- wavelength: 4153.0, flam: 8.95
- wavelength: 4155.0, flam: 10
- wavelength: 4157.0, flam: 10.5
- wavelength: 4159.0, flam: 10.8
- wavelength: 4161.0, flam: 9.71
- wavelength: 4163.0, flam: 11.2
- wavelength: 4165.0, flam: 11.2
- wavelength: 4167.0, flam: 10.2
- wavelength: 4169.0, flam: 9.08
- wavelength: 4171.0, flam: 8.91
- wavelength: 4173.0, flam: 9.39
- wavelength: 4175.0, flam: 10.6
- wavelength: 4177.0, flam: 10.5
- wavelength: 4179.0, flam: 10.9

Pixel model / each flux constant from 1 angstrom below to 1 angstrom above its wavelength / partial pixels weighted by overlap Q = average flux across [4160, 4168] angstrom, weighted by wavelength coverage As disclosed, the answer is 10.6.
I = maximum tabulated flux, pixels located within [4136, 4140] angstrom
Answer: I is 14.1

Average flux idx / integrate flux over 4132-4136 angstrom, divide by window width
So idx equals 10.5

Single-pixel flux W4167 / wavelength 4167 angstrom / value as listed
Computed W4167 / 10.2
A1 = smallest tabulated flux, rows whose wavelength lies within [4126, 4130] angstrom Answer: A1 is 9.86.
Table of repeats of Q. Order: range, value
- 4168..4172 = 9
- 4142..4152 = 10.4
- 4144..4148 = 10.2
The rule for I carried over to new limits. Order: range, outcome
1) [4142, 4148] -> 11.3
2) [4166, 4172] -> 10.2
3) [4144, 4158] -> 10.5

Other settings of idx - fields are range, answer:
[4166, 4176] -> 9.64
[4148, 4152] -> 10.2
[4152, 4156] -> 9.47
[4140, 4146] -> 11.8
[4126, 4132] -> 10.3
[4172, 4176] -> 10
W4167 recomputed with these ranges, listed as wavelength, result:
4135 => 10.6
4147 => 9.95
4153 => 8.95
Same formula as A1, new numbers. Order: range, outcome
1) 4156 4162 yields 9.71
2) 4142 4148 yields 9.95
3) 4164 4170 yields 9.08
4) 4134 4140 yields 10.6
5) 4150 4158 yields 8.95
